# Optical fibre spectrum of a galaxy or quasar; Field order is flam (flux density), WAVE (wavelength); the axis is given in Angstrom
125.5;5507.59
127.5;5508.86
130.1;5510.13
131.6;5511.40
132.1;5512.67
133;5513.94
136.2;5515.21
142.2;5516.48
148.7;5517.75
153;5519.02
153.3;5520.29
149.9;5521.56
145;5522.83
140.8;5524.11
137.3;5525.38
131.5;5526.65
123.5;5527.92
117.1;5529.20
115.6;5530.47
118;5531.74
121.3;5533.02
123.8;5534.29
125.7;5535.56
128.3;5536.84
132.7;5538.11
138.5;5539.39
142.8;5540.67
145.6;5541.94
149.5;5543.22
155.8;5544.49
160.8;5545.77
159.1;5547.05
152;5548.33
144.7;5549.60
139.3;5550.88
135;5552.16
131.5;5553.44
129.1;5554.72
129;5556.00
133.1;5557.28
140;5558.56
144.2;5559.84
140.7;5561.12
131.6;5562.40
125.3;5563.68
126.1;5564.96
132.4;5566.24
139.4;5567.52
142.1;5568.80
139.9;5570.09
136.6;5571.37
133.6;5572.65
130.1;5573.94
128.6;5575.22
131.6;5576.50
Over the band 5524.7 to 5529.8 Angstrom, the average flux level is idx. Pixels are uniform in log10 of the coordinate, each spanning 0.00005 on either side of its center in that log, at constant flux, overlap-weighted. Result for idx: 128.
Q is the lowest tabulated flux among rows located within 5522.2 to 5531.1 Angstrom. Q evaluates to 115.6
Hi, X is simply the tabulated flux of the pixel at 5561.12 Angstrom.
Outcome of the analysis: 140.7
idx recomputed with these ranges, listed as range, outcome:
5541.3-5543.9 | 148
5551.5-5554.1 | 133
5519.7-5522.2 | 152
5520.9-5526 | 143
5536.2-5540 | 133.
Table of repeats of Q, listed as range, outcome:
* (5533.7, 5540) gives 123.8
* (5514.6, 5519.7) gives 136.2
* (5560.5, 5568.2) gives 125.3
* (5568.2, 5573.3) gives 133.6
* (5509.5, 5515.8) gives 130.1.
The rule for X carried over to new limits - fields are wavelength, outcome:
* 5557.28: 133.1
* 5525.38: 137.3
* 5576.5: 131.6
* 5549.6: 144.7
